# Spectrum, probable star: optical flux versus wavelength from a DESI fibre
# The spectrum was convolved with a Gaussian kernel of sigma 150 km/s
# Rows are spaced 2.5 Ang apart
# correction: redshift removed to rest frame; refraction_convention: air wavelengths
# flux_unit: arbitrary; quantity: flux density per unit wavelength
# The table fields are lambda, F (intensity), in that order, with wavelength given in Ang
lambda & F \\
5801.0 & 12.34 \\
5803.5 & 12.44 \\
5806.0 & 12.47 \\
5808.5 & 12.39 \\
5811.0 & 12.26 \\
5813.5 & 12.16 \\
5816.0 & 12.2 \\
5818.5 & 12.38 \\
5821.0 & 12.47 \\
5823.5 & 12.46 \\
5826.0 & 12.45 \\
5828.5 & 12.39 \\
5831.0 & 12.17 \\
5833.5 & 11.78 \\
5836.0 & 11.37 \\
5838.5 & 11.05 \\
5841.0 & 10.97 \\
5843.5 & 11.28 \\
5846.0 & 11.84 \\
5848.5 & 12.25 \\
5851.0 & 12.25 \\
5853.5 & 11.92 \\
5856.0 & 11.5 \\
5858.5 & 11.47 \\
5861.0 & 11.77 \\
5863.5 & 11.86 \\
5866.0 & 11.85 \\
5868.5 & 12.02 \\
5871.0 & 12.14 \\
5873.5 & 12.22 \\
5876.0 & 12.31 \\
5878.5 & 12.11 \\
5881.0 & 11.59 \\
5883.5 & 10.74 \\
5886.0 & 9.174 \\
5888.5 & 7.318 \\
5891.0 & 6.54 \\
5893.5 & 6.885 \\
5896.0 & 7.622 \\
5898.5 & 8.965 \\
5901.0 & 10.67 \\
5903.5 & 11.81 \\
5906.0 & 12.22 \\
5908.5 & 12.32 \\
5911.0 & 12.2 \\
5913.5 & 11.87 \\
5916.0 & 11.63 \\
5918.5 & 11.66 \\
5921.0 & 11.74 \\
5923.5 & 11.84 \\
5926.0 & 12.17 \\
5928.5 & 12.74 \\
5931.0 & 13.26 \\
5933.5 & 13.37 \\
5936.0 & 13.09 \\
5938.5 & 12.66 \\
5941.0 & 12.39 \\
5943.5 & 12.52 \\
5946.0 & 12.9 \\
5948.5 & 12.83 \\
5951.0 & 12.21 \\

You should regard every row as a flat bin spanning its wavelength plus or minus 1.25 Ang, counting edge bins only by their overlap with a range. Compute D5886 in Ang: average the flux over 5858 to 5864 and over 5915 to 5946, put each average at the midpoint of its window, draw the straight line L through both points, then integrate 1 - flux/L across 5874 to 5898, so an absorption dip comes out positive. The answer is 5.1 Ang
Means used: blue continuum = 11.7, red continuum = 12.4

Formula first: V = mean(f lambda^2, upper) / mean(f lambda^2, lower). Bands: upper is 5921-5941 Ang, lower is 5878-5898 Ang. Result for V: 1.45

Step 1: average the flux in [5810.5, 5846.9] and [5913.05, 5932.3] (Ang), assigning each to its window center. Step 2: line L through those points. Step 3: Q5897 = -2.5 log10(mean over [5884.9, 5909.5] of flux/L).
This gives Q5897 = 0.28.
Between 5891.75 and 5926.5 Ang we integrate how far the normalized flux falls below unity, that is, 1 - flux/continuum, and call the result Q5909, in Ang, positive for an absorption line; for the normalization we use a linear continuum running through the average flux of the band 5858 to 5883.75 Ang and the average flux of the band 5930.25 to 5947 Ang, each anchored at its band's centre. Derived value 4.4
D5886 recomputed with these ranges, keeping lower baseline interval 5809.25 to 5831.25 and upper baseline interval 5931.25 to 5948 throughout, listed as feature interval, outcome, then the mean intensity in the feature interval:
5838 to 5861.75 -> 1.6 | 11.6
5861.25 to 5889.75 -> 3.0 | 11.2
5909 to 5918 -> 0.6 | 11.9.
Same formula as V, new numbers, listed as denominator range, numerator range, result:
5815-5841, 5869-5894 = 0.87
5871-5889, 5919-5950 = 1.17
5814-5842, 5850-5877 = 1.01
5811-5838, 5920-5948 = 1.08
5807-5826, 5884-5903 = 0.70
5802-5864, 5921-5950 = 1.09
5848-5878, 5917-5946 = 1.07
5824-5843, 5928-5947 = 1.13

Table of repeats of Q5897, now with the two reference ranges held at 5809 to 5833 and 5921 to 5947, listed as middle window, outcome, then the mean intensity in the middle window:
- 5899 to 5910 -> 0.089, 11.6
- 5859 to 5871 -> 0.050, 11.9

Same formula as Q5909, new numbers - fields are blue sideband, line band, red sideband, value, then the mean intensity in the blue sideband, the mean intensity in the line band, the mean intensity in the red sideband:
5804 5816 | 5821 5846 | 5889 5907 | -0.74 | 12.3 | 11.8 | 9.12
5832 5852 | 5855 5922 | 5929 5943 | 7.39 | 11.6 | 10.9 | 12.9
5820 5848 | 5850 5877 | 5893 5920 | -1.19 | 11.8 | 11.9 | 10.8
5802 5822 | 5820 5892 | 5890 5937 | 2.58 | 12.3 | 11.4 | 11.2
